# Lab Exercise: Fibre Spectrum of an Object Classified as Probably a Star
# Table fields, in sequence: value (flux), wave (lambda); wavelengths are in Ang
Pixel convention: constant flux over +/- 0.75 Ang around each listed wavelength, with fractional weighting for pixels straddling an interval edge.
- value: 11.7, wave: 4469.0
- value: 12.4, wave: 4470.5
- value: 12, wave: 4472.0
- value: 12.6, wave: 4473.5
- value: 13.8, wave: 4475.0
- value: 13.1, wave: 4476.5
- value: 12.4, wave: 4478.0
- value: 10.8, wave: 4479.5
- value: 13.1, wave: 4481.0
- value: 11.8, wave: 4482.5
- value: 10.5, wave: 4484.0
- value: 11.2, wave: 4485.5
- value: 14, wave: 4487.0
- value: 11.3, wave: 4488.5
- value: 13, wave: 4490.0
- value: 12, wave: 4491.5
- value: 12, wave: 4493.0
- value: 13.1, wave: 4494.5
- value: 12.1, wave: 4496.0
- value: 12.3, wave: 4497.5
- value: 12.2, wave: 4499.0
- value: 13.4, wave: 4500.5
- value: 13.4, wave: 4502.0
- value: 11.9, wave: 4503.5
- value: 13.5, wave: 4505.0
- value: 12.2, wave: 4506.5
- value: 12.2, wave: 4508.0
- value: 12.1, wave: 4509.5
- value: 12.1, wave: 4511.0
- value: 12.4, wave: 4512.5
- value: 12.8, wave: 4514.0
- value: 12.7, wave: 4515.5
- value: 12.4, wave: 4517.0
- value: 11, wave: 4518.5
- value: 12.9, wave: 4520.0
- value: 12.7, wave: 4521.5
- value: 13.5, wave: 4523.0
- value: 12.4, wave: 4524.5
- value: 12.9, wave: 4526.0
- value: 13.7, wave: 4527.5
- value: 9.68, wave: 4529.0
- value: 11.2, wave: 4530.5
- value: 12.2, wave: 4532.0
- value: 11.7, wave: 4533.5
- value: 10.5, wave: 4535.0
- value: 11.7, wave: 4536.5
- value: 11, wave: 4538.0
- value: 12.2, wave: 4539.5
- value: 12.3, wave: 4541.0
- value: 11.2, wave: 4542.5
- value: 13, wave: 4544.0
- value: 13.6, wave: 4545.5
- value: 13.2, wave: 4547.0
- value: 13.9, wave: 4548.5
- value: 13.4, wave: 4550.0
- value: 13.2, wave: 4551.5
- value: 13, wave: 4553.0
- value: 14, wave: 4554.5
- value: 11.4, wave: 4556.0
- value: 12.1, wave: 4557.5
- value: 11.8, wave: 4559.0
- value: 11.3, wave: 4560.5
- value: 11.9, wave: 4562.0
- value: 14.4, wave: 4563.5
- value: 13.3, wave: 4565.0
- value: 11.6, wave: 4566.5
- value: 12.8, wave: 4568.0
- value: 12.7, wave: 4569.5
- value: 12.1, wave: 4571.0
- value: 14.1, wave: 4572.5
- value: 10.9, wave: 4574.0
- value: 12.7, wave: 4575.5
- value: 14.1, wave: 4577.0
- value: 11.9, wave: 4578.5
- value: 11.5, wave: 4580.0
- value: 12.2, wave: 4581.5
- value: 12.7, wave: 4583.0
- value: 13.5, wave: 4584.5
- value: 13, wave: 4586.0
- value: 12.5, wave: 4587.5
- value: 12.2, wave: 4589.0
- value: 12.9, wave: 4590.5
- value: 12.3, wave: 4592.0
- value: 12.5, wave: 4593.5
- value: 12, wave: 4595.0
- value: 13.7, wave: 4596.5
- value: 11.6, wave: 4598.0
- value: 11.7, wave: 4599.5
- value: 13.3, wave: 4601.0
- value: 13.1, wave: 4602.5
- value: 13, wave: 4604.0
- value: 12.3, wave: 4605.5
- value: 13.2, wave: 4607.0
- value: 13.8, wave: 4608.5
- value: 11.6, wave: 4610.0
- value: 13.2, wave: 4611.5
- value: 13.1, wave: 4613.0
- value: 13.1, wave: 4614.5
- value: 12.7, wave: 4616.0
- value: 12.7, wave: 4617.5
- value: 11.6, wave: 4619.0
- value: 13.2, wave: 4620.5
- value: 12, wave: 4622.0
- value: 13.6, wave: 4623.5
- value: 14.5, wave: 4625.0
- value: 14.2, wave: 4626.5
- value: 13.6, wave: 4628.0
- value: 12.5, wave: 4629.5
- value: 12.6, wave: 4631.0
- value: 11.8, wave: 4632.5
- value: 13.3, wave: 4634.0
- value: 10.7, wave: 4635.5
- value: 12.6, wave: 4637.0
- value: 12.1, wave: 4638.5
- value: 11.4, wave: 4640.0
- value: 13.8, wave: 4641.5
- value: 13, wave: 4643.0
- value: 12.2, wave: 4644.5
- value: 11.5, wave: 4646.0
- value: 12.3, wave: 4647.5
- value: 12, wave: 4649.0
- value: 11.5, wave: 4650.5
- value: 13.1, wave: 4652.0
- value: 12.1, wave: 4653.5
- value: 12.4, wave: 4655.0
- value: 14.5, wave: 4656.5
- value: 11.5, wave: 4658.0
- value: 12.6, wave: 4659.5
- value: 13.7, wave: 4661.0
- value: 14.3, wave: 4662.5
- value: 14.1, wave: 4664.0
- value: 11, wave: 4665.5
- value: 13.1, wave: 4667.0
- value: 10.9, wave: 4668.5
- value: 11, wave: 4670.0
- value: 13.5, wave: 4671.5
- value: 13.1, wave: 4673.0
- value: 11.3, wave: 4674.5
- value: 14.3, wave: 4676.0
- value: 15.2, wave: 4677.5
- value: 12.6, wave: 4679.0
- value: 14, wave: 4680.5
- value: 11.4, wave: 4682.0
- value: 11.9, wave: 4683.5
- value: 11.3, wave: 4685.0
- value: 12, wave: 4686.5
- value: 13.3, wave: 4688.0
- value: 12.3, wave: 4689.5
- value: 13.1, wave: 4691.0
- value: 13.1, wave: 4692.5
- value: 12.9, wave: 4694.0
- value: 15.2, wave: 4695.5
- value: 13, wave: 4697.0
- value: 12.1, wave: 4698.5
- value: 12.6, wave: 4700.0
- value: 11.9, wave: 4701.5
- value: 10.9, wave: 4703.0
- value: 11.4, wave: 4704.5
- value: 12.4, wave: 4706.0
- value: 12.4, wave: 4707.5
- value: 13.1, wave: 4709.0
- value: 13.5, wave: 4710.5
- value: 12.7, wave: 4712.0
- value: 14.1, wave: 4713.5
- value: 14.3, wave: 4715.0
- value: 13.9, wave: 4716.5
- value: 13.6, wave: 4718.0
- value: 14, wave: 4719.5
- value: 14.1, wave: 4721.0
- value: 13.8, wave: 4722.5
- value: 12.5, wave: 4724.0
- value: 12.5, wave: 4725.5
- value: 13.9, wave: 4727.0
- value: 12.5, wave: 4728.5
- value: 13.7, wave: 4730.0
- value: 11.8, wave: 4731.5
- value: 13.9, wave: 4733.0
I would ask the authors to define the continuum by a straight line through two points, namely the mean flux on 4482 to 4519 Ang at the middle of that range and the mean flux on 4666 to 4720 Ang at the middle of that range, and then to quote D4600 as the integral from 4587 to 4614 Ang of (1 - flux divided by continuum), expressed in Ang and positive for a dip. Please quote -0.2 Ang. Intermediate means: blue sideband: 12.3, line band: 12.7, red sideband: 12.8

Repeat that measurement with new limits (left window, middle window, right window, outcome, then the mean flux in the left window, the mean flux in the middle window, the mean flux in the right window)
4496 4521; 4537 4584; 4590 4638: 0.13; 12.5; 12.6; 12.7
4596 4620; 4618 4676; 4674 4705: 0.44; 12.7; 12.6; 12.7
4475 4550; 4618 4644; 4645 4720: -0.22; 12.3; 12.7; 12.8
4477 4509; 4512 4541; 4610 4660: 0.69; 12.3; 12.1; 12.6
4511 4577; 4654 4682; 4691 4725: 0.02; 12.4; 12.9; 13.1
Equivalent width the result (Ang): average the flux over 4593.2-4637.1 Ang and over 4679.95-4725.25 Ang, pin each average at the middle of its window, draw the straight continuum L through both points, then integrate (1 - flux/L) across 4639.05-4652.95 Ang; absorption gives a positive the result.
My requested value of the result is 0.5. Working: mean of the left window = 12.8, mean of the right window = 12.9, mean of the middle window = 12.3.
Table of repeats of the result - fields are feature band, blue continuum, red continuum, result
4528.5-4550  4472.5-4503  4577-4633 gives 0.9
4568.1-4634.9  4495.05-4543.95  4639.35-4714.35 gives -1.6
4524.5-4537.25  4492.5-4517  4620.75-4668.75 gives 0.8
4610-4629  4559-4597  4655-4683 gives -0.5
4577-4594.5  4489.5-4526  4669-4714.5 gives 0.1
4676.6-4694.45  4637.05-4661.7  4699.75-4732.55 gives 0.0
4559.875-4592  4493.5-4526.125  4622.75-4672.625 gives 0.0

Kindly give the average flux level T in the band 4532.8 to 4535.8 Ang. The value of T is 11.1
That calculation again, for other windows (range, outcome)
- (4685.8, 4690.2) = 12.5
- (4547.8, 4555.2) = 13.5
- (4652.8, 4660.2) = 12.6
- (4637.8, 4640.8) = 11.8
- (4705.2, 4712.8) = 12.8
